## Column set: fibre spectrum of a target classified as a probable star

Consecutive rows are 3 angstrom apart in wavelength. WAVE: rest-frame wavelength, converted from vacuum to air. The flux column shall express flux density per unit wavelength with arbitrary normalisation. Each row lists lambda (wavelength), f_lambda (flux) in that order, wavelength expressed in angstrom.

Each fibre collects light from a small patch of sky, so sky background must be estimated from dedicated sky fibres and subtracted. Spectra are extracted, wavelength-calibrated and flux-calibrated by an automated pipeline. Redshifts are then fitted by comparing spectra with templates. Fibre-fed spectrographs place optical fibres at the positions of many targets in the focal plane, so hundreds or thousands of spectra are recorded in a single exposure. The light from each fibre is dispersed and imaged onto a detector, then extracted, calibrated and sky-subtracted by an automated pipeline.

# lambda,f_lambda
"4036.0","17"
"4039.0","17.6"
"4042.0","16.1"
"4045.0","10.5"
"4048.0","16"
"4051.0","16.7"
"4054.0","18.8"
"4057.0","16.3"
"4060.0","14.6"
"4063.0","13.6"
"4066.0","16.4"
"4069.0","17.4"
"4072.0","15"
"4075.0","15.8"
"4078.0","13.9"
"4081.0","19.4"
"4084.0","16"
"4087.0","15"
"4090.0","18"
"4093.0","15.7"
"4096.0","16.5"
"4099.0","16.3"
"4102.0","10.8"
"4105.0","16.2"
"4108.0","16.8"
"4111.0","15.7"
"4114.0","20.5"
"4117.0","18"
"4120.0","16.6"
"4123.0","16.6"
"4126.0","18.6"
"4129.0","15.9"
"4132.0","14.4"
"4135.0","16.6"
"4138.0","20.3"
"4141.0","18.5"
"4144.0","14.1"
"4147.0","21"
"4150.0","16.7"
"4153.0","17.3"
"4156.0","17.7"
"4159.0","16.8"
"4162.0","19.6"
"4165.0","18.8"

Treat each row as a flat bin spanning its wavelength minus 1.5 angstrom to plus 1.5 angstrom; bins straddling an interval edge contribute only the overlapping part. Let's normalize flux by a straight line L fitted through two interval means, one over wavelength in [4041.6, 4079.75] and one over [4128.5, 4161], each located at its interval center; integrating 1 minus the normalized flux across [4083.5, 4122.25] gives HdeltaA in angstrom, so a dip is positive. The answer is 0.1 angstrom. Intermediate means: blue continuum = 15.5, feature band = 16.3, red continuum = 17.3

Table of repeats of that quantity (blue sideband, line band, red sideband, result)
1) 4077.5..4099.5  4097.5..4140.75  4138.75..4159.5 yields 0.81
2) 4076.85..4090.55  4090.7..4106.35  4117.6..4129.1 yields 1.35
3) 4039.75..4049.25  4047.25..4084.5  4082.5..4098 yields -2.19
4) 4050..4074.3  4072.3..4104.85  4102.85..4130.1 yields 1.62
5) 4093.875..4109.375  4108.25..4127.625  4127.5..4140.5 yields -1.77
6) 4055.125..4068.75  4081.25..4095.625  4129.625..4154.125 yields -0.33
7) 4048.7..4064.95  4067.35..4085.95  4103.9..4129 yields 0.25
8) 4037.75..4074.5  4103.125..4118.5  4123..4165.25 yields -0.39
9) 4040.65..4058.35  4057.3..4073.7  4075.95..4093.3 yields 0.56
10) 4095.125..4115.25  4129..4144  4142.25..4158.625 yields -0.01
